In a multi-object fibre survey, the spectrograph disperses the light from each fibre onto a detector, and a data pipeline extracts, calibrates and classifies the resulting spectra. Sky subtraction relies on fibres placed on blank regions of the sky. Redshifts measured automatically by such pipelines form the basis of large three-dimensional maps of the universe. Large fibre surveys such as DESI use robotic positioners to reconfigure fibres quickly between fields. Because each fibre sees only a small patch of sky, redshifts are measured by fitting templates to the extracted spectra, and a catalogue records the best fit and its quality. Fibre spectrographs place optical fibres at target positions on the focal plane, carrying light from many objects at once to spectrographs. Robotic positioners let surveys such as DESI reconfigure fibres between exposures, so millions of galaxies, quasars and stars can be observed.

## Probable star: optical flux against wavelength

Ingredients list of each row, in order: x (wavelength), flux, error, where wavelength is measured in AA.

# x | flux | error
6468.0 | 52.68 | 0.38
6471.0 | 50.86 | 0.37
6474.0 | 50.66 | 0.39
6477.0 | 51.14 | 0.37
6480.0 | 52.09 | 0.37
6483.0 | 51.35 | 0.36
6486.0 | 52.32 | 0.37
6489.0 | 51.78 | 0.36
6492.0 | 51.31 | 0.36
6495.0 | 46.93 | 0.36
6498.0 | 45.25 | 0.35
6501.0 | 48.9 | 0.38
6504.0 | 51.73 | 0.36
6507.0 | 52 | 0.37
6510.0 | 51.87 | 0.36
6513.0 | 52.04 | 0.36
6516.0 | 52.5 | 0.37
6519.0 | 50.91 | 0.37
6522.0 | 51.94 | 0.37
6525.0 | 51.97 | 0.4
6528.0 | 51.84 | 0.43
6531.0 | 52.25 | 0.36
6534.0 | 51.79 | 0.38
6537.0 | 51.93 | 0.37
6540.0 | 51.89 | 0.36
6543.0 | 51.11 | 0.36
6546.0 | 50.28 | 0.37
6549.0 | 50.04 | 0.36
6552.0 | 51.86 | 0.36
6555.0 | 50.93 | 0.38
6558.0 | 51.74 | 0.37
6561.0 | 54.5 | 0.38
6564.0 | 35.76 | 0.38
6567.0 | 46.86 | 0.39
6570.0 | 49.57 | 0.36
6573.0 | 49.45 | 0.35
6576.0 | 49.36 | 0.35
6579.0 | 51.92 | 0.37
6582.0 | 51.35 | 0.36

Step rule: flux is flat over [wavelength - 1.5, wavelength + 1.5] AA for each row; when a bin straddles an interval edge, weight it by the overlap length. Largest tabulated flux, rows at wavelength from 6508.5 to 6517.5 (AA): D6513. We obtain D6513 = 52.5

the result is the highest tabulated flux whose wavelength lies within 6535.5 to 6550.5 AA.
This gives 51.93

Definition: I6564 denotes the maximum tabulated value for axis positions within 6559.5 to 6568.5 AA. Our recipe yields 54.5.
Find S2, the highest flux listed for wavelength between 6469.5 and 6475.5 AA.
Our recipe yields 50.86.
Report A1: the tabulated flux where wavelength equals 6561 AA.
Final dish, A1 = 54.5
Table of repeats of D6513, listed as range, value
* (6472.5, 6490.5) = 52.32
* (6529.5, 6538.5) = 52.25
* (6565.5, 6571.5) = 49.57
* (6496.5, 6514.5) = 52.04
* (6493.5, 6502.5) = 48.9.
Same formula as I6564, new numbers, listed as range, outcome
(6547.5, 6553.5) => 51.86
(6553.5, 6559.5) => 51.74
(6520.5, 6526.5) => 51.97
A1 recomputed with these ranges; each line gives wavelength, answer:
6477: 51.14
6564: 35.76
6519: 50.91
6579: 51.92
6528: 51.84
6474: 50.66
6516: 52.5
